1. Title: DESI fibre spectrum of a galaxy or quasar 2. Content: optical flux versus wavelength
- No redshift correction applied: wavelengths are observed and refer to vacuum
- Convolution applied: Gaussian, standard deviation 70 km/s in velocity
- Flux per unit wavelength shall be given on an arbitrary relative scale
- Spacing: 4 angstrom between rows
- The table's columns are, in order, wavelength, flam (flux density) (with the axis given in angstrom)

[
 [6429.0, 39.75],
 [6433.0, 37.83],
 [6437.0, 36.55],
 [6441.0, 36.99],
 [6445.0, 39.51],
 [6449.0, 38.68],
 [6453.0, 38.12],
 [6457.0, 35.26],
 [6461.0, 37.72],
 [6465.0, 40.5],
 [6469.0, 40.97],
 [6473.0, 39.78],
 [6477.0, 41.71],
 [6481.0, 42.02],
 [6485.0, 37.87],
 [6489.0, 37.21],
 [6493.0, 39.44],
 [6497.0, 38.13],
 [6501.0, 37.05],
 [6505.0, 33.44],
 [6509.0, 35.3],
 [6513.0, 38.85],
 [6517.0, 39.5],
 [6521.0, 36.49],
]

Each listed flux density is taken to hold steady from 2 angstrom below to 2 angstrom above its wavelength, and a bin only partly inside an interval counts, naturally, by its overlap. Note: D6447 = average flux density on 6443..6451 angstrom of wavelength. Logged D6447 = 39.1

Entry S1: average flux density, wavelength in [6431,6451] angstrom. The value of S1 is 37.9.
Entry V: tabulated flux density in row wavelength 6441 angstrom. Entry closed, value 36.99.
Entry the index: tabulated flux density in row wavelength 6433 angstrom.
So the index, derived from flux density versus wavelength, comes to 37.83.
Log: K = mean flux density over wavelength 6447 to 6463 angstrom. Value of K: 37.4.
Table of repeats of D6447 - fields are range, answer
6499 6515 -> 36.2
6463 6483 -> 41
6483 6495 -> 38.2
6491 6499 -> 38.8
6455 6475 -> 38.8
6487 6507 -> 37.1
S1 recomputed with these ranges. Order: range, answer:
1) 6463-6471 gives 40.7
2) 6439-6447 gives 38.2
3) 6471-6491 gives 39.7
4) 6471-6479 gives 40.7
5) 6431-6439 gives 37.2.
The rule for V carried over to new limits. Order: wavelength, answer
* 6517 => 39.5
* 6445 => 39.51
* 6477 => 41.71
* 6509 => 35.3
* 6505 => 33.44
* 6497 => 38.13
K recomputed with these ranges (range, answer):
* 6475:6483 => 41.9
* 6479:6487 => 39.9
